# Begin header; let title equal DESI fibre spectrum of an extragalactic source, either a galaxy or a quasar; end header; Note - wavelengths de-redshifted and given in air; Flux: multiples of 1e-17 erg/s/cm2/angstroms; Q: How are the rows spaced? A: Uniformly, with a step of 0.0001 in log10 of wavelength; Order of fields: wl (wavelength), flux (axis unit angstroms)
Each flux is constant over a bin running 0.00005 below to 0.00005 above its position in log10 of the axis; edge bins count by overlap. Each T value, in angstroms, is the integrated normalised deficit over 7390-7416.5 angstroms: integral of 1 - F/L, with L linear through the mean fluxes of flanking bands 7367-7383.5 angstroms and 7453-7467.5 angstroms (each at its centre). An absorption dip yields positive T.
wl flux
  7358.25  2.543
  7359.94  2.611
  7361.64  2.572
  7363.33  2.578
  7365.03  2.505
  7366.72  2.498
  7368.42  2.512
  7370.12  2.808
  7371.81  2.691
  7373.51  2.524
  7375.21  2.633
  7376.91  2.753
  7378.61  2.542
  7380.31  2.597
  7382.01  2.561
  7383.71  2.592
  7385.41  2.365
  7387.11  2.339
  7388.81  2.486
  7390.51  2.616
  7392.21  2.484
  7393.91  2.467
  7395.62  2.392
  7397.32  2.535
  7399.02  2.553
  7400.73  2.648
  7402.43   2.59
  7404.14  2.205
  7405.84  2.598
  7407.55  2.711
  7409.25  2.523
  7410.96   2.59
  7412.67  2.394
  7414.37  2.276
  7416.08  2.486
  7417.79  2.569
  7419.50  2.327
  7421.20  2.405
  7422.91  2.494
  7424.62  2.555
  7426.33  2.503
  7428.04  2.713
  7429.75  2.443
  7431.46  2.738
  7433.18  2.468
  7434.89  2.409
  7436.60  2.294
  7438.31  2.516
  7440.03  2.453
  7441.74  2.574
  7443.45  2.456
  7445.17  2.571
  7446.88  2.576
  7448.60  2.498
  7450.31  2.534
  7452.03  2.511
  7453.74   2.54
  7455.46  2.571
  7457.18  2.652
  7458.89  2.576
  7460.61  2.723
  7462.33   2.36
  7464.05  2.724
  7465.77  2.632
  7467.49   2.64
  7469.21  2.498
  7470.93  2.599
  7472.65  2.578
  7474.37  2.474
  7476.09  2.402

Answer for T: 1.10 angstroms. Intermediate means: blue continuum 2.62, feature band 2.5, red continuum 2.6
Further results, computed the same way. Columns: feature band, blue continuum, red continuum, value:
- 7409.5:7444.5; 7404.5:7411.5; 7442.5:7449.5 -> 0.9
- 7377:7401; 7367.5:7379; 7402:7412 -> 0.7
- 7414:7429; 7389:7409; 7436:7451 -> 0.2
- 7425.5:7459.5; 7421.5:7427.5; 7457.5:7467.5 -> 0.4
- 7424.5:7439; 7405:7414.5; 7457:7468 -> 0.3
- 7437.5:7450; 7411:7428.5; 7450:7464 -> 0.1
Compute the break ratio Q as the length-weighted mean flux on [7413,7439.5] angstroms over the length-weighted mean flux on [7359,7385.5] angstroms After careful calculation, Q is 1.0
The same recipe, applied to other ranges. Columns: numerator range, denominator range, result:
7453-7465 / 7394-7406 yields 1.04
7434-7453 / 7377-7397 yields 0.99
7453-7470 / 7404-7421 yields 1.05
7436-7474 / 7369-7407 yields 1.00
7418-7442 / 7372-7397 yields 0.99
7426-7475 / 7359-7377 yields 0.98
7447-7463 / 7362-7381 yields 0.98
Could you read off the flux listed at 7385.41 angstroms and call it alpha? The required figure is 2.365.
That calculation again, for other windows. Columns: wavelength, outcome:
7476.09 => 2.402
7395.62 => 2.392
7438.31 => 2.516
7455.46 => 2.571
